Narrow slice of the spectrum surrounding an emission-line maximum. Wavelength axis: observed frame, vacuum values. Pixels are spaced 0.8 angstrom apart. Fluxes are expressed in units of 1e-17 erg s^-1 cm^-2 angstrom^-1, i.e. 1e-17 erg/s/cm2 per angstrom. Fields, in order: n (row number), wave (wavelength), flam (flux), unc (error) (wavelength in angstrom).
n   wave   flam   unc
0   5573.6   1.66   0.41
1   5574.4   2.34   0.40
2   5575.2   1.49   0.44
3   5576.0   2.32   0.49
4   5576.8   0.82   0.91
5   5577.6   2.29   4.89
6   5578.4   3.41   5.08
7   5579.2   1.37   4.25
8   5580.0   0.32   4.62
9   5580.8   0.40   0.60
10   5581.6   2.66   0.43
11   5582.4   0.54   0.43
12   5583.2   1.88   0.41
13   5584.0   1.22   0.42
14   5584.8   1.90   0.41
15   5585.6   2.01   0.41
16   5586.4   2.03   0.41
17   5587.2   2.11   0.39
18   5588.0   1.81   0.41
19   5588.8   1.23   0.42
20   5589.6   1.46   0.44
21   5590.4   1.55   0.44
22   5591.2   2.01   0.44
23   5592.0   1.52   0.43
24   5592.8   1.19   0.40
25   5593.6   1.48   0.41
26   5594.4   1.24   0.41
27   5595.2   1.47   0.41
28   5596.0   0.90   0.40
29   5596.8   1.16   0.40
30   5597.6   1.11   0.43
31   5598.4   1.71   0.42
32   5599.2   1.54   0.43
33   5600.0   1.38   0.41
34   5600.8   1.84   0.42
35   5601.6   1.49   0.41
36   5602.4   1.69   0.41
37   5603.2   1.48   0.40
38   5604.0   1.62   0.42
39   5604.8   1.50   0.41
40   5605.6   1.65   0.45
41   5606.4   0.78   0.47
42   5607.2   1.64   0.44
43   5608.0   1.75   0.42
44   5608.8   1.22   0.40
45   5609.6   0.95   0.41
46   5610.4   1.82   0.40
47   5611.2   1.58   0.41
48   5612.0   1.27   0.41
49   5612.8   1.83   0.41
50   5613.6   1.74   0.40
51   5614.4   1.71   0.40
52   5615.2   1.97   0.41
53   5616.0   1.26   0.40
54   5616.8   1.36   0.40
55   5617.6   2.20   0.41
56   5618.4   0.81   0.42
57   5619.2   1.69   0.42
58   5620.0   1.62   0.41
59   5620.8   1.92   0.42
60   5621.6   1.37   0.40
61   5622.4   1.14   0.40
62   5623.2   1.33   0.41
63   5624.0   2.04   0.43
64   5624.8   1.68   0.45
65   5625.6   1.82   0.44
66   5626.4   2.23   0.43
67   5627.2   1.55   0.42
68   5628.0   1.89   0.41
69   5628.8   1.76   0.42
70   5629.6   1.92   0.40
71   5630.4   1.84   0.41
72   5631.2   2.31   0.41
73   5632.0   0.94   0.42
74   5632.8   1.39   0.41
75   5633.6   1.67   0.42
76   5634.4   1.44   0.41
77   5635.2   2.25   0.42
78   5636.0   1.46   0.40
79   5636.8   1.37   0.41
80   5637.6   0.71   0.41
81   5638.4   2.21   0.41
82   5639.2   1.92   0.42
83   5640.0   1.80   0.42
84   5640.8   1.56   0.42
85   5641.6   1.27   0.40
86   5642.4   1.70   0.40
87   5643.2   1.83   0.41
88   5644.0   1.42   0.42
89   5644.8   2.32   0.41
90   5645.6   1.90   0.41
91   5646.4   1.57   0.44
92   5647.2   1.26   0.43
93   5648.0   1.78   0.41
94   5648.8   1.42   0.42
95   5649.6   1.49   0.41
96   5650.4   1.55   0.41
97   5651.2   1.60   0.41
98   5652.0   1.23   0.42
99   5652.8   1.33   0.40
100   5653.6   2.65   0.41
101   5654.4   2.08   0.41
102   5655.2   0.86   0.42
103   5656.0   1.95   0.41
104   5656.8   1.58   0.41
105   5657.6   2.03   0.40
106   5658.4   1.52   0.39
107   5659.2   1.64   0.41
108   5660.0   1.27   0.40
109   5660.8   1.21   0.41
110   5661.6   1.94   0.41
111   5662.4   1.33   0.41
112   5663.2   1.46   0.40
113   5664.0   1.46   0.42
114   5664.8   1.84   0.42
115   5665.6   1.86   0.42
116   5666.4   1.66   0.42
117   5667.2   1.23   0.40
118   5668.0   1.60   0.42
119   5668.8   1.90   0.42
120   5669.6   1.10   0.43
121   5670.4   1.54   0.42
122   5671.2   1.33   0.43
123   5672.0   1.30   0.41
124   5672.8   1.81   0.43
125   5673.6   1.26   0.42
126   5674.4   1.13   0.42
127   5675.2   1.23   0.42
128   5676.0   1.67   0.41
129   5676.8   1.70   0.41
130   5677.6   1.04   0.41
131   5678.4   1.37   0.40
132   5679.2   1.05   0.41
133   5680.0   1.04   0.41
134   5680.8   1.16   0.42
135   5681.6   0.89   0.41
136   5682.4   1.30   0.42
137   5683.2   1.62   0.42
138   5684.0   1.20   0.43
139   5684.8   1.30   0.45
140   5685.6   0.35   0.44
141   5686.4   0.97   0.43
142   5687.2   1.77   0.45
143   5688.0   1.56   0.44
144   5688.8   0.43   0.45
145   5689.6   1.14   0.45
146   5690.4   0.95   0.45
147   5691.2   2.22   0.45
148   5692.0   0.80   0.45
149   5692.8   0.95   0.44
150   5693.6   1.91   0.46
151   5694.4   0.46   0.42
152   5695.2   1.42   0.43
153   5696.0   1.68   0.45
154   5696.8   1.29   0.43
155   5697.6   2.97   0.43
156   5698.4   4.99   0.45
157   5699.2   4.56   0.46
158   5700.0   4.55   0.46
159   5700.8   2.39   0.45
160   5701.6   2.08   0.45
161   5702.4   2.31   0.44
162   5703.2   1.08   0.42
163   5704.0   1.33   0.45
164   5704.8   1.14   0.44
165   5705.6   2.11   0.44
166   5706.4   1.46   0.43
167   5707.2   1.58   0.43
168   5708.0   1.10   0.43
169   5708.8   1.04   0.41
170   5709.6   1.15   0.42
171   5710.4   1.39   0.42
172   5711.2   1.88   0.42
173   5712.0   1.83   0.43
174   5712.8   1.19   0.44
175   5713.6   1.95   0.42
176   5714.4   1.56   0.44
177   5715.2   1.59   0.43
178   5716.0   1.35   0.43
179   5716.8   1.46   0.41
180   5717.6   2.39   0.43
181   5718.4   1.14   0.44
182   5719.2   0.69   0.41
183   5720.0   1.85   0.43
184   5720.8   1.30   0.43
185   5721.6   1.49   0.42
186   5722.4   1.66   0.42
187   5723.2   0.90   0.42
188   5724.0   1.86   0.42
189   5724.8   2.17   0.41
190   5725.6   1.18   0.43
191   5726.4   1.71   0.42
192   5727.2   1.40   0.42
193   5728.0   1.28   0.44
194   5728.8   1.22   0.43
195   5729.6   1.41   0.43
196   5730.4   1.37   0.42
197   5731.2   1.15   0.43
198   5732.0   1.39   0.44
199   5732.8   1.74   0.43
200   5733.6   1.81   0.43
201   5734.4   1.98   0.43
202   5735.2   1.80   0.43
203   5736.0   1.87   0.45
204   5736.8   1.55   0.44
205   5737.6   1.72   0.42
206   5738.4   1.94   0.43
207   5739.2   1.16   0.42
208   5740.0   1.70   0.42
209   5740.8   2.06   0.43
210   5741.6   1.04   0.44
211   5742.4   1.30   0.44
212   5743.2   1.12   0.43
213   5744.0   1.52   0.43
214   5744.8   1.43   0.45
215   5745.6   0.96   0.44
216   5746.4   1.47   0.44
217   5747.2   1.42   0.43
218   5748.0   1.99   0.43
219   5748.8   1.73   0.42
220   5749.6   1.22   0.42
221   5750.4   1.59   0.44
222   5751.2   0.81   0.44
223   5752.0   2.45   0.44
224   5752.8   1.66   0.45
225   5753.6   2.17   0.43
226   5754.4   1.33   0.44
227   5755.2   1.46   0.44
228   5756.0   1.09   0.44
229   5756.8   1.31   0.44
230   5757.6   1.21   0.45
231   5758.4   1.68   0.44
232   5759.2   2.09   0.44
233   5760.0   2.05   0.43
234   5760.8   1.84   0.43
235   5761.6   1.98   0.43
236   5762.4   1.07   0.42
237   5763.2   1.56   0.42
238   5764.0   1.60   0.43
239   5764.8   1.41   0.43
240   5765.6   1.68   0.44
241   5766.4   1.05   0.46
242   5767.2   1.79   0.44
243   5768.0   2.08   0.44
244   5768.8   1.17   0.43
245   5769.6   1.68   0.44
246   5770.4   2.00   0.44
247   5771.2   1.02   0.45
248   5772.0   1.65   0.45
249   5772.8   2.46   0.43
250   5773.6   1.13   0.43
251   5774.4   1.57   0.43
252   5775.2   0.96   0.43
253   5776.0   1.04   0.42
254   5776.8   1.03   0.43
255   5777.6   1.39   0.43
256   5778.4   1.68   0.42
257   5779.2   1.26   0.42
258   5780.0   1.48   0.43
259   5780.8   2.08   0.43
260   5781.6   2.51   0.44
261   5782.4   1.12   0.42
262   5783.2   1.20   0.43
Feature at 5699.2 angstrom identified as Hbeta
